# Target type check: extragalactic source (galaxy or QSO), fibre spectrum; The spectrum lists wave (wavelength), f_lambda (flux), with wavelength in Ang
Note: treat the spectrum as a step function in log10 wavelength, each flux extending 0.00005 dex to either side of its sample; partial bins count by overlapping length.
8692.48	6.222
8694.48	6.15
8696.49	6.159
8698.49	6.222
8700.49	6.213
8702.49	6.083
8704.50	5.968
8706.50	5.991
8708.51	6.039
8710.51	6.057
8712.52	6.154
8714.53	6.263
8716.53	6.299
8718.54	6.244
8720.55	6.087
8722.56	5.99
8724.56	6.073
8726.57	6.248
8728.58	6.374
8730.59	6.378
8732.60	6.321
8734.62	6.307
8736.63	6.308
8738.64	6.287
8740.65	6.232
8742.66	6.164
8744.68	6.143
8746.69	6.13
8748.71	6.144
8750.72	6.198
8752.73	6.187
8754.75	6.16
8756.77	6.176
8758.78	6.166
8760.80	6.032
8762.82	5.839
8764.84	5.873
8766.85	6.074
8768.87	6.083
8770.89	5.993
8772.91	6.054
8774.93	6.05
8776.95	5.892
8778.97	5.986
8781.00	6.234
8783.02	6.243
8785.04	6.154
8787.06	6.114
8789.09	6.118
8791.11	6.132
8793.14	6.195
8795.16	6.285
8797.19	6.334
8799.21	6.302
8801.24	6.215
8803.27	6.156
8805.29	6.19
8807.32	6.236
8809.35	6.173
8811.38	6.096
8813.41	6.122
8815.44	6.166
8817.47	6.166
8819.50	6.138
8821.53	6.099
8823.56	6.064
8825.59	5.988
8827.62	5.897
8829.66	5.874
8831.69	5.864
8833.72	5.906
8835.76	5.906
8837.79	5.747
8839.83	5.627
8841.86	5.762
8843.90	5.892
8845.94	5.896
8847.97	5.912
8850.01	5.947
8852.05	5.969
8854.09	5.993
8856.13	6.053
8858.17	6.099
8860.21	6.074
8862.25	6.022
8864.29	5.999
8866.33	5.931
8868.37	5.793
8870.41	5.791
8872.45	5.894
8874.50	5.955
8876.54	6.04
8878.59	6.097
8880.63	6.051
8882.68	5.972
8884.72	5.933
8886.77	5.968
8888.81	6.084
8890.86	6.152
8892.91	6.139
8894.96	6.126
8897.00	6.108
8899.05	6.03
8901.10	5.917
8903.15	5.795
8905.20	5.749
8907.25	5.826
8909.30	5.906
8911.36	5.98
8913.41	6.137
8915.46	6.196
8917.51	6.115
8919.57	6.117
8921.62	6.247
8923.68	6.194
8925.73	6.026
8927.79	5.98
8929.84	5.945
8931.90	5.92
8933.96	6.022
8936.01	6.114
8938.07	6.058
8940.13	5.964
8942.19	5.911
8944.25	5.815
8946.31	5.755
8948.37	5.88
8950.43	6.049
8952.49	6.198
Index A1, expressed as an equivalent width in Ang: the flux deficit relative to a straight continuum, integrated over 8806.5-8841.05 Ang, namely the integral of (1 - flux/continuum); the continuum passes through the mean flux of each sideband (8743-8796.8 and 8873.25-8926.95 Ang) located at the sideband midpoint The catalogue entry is 0.4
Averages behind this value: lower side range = 6.1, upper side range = 6.03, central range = 6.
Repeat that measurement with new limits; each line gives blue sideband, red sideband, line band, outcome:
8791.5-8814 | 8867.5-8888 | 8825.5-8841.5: 0.69 Ang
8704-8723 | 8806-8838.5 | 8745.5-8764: -0.09 Ang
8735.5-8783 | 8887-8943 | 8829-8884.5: 1.18 Ang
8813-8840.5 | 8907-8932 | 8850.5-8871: 0.09 Ang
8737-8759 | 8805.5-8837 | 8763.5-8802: 0.00 Ang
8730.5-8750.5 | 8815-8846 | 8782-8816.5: -0.87 Ang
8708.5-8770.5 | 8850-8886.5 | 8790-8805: -0.37 Ang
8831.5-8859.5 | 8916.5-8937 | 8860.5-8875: 0.07 Ang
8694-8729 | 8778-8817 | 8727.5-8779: 0.17 Ang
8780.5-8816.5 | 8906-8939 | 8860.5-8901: 0.61 Ang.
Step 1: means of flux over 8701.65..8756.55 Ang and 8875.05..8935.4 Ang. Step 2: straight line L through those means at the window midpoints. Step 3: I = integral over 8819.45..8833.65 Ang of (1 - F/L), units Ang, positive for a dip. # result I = 0.3 Ang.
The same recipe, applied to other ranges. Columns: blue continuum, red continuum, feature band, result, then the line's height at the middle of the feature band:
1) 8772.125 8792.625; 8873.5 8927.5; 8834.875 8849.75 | 0.59 Ang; 6.06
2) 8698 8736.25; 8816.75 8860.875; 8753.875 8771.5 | 0.13 Ang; 6.09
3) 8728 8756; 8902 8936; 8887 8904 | 0.00 Ang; 6.04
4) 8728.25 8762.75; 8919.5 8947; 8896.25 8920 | 0.18 Ang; 6.03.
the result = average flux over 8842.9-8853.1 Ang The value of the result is 5.92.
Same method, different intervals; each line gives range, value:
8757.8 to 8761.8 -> 6.09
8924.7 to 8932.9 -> 5.97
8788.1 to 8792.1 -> 6.13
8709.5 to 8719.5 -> 6.2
